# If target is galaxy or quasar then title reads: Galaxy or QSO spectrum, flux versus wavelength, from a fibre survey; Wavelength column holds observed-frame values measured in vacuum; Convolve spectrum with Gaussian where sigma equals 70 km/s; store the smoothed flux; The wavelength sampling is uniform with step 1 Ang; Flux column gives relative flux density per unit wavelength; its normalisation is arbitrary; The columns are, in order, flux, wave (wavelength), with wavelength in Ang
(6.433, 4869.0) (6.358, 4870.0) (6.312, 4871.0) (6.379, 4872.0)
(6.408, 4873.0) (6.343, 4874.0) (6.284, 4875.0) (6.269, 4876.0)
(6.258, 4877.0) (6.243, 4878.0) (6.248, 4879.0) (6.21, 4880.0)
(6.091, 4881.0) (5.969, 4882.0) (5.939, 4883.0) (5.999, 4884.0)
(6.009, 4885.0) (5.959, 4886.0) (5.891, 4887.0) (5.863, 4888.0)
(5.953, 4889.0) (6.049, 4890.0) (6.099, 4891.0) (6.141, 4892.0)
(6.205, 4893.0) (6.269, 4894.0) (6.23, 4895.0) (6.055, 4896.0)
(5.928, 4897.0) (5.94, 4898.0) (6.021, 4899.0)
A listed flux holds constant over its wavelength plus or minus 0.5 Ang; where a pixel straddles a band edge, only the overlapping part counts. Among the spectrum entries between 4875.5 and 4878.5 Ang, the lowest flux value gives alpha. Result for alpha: 6.243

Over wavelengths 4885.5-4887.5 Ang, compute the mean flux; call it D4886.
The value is 5.92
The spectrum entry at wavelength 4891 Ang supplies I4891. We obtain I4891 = 6.099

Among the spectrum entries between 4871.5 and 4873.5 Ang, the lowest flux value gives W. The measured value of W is 6.379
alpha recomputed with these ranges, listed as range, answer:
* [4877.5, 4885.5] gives 5.939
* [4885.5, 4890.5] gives 5.863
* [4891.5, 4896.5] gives 6.055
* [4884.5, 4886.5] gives 5.959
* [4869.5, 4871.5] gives 6.312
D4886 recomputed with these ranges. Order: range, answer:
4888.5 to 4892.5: 6.06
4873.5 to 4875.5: 6.31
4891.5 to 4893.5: 6.17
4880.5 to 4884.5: 6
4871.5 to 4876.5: 6.34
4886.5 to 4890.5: 5.94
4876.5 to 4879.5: 6.25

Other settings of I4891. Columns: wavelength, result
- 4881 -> 6.091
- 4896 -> 6.055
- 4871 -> 6.312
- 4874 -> 6.343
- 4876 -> 6.269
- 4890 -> 6.049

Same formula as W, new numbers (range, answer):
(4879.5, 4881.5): 6.091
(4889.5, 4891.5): 6.049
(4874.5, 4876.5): 6.269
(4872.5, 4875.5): 6.284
